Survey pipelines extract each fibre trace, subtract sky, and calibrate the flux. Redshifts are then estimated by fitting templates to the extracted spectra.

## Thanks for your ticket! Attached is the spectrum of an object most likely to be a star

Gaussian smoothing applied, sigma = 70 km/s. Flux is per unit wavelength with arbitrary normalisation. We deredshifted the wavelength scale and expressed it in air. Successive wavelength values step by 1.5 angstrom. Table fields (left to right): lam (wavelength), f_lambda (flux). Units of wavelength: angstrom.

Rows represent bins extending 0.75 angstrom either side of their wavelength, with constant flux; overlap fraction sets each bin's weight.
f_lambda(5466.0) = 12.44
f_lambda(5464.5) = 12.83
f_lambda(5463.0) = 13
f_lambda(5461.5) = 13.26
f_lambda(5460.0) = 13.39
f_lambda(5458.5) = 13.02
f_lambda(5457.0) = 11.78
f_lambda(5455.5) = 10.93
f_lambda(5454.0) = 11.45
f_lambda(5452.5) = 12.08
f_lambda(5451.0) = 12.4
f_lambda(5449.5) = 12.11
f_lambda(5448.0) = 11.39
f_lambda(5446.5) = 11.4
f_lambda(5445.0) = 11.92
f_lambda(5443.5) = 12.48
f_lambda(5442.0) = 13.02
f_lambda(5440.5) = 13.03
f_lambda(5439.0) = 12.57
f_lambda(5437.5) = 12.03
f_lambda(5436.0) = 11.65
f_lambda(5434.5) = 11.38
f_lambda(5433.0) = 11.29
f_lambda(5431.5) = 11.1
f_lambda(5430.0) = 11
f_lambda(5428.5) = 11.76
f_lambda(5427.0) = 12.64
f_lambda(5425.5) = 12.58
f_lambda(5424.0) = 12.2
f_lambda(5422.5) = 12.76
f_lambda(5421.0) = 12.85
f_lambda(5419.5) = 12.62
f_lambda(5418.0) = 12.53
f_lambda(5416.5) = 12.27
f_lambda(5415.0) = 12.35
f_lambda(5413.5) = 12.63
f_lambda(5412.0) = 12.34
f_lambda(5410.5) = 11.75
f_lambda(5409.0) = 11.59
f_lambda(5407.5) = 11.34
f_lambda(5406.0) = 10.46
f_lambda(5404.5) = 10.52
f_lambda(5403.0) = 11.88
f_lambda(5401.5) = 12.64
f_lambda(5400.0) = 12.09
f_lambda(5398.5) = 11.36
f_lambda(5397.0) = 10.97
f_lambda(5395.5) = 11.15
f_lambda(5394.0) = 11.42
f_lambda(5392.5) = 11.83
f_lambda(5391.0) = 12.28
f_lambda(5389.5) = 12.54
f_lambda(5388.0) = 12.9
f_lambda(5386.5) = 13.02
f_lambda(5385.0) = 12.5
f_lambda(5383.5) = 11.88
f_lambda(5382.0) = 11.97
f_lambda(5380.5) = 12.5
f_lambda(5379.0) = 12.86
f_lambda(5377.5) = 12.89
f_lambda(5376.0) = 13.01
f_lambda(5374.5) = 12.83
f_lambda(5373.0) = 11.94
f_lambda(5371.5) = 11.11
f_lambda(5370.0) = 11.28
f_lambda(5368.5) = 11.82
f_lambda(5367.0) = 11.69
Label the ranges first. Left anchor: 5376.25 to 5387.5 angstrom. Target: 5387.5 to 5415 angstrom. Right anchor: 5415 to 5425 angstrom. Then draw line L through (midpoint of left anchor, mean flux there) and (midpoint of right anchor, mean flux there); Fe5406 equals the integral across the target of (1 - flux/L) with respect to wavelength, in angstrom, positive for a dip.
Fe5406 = 1.7 angstrom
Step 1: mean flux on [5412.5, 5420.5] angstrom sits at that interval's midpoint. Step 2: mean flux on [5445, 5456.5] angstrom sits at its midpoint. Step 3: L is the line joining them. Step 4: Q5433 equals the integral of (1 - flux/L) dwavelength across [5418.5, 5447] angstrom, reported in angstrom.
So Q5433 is 0.0 angstrom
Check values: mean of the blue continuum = 12.5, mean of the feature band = 12.1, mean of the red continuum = 11.7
